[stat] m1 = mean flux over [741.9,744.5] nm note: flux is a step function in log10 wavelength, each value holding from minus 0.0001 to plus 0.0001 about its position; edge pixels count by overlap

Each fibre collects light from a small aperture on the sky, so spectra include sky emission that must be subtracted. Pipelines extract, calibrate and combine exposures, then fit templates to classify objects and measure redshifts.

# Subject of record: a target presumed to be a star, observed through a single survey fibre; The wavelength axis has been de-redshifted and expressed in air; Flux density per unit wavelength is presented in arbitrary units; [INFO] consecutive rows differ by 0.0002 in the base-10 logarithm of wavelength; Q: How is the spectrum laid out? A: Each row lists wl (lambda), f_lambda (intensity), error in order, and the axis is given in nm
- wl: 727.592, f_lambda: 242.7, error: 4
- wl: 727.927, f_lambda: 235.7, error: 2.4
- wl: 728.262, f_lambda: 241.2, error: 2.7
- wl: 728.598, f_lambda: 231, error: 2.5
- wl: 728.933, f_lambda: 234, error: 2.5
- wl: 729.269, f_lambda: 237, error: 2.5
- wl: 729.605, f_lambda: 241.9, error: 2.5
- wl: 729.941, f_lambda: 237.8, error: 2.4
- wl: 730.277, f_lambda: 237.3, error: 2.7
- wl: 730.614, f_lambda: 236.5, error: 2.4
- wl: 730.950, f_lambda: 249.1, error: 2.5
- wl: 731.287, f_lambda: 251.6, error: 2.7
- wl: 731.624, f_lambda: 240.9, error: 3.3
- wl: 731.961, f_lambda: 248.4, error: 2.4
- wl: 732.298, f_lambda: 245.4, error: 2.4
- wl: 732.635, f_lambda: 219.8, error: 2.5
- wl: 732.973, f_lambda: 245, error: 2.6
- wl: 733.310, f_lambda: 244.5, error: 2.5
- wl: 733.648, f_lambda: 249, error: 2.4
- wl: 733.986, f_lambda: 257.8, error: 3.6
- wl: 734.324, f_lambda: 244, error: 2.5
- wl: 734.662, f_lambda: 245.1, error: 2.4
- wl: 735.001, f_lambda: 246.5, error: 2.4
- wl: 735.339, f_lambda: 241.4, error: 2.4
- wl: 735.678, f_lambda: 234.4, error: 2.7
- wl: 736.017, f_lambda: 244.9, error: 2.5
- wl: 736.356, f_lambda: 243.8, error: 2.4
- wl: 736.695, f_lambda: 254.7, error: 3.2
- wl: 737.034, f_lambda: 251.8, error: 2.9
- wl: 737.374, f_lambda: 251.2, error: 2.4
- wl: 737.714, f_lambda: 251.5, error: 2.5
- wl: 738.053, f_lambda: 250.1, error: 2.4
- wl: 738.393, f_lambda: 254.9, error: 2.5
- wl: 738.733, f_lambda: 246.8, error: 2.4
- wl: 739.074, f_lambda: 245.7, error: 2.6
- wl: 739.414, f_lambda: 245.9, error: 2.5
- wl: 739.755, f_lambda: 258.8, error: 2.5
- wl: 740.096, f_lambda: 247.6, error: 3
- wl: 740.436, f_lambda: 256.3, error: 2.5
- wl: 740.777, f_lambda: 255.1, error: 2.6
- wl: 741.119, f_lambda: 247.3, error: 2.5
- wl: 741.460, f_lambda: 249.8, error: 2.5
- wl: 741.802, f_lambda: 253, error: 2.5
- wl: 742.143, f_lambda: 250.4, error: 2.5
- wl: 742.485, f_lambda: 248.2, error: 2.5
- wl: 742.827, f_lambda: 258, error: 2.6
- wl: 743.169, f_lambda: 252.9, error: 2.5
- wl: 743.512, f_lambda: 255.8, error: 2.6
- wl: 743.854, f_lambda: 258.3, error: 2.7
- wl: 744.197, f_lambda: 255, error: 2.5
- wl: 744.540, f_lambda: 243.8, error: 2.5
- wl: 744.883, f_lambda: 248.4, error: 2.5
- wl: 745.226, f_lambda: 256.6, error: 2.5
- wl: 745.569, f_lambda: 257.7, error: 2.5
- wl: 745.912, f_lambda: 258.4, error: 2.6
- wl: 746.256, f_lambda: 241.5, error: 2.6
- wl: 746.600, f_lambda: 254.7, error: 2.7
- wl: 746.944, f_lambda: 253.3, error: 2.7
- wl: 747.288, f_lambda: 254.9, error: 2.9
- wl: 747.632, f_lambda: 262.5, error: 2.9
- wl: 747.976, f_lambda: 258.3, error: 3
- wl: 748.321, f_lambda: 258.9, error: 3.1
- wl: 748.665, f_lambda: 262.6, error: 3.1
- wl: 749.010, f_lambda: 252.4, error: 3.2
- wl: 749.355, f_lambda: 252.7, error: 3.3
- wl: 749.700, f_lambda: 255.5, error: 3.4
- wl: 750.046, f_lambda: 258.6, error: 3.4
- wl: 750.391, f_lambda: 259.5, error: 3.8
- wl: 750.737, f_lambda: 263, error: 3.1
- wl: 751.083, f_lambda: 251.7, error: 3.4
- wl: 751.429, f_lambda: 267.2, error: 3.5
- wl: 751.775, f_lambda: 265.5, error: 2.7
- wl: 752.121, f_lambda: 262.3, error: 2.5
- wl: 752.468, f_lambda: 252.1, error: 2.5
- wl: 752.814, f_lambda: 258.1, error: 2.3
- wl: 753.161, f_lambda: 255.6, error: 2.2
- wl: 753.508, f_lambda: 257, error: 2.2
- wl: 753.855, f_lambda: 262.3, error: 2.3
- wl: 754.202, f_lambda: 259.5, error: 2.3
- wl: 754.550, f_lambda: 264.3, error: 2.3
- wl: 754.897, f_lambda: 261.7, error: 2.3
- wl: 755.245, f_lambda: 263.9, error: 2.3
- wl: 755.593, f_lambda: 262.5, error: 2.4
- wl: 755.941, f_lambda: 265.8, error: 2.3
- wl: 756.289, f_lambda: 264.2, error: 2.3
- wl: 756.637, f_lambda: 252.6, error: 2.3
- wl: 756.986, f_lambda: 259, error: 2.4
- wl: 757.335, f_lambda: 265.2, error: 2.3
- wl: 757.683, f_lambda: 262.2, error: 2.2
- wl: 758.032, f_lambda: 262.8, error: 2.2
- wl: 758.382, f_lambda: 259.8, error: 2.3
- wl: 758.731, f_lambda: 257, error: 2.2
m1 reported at 254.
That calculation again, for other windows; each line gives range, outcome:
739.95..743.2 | 252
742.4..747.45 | 253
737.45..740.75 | 251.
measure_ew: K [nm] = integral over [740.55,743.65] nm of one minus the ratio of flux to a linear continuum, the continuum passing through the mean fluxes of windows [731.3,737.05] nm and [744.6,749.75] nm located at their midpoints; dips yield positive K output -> -0.017 nm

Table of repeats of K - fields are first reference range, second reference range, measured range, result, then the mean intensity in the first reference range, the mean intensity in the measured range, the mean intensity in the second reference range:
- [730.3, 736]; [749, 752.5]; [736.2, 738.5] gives -0.036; 244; 251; 259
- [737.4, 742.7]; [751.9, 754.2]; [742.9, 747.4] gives 0.008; 251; 253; 258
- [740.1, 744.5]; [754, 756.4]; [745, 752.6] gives 0.023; 253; 257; 263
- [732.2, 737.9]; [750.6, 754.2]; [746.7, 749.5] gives -0.011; 245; 257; 259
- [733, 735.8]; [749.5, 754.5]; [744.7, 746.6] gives 0.012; 246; 253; 259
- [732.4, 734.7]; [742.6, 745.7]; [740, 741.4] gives -0.006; 244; 252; 254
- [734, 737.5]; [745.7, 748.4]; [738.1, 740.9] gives -0.023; 246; 251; 255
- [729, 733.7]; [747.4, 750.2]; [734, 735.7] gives 0.002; 241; 244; 258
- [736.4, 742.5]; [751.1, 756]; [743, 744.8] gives 0.008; 251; 253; 261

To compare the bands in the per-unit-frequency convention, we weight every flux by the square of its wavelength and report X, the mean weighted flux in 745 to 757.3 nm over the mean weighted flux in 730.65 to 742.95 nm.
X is 1.1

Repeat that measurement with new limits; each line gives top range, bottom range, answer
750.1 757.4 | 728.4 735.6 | 1.14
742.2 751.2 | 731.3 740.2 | 1.07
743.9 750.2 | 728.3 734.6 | 1.10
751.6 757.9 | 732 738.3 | 1.12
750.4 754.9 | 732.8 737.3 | 1.11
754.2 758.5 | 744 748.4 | 1.06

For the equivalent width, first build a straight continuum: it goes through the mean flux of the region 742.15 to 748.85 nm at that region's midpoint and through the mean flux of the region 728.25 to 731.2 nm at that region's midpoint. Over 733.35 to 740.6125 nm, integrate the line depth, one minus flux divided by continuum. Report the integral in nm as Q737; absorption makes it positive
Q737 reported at -0.08 nm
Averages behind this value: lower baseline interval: 239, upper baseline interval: 255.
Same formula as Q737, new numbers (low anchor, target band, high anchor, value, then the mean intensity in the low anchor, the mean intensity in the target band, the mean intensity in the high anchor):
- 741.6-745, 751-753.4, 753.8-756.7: 0.01 nm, 252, 259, 262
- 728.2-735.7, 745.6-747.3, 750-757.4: 0.01 nm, 242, 253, 260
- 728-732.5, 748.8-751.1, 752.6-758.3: 0.00 nm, 241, 257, 261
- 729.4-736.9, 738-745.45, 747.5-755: -0.03 nm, 244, 252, 259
